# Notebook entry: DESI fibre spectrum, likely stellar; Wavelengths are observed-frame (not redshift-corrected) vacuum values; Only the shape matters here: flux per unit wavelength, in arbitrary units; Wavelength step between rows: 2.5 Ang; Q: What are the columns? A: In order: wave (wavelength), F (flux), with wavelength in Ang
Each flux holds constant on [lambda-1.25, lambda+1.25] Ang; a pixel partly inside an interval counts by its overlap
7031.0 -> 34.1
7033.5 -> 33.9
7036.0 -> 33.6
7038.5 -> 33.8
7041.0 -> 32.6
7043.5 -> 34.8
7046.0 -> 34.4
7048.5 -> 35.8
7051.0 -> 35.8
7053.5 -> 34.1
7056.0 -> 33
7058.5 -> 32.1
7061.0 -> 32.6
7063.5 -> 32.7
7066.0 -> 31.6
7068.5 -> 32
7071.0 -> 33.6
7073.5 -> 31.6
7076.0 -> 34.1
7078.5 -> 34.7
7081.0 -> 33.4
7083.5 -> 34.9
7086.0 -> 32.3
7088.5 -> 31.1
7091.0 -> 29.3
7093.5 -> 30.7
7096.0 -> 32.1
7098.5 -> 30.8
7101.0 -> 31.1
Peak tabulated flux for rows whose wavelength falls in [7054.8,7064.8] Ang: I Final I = 33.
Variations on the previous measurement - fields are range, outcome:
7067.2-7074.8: 33.6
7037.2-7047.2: 34.8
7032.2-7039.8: 33.9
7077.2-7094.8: 34.9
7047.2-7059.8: 35.8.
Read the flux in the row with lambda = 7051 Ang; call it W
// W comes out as 35.8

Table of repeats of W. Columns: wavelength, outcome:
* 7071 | 33.6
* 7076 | 34.1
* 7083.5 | 34.9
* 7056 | 33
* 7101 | 31.1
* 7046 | 34.4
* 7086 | 32.3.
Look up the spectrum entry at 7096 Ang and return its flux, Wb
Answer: 32.1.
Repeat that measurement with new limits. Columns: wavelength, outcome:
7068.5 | 32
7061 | 32.6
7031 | 34.1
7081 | 33.4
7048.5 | 35.8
